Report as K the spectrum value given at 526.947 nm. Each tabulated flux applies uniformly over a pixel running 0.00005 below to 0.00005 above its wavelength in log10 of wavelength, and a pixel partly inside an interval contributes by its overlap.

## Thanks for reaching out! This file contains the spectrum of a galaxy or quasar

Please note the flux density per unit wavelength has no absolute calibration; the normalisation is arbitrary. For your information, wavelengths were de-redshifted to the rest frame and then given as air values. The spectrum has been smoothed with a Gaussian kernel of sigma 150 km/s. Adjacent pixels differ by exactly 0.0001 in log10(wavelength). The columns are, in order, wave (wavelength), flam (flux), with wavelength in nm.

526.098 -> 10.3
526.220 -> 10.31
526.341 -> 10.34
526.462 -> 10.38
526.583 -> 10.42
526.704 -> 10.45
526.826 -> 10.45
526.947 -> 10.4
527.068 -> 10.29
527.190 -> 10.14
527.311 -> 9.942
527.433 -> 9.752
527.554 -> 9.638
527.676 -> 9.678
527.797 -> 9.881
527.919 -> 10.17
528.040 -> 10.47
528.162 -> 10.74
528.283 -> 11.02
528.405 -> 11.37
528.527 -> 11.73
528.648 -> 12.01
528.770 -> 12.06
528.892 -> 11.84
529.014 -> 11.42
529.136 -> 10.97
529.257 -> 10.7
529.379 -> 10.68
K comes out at 10.4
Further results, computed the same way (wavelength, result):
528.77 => 12.06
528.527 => 11.73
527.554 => 9.638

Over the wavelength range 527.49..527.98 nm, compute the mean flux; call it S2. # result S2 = 9.85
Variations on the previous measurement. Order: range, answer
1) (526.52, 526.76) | 10.5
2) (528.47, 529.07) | 11.8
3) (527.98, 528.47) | 10.9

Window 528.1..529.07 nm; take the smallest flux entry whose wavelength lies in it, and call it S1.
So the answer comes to 10.74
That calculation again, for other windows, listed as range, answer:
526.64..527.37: 9.942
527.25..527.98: 9.638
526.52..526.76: 10.42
